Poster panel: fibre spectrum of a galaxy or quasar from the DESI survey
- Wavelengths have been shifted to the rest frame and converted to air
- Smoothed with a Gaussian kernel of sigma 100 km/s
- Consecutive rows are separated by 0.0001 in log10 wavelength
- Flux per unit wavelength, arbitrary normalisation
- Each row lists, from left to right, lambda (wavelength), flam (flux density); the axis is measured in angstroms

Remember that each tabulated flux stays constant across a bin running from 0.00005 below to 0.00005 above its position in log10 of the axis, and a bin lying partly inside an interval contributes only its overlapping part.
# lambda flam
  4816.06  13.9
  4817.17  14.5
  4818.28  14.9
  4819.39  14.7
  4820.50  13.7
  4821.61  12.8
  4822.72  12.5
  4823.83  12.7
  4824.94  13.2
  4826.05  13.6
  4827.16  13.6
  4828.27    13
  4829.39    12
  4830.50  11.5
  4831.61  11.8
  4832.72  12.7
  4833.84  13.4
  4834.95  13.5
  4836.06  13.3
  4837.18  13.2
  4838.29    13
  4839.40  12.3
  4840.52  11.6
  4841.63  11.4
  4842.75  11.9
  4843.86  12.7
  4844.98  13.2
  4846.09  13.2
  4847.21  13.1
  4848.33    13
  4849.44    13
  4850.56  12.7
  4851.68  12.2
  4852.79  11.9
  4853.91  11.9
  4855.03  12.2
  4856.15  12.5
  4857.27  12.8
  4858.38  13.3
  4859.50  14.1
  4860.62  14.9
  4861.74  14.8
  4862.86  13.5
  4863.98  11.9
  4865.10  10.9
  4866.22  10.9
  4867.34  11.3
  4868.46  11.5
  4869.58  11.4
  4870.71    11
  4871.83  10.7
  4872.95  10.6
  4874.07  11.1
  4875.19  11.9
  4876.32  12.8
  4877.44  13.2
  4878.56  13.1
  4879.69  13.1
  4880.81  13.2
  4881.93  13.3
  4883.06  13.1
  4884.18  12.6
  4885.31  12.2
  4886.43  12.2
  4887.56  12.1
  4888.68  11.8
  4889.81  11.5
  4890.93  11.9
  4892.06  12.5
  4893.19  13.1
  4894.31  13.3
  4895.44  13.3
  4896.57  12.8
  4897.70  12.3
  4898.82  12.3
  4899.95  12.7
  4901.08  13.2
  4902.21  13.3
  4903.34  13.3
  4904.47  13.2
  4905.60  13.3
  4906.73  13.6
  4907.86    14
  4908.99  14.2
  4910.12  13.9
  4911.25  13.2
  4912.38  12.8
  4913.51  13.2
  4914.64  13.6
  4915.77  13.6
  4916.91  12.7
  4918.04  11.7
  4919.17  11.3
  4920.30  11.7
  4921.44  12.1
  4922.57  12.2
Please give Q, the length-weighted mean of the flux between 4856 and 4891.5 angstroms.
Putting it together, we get 12.3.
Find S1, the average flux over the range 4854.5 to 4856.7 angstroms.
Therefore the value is 12.3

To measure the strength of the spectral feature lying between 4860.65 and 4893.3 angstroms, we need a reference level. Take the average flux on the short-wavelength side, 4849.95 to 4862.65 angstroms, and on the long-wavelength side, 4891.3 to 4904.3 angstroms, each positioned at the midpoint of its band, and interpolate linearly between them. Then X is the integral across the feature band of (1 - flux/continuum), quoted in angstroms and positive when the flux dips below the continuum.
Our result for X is 1.9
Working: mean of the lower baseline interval 13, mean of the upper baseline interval 12.9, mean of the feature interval 12.2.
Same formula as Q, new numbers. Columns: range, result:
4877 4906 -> 12.8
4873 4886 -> 12.6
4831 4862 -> 12.8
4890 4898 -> 12.7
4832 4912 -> 12.6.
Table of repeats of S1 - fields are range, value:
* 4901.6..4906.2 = 13.3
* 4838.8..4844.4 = 12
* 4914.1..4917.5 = 13.3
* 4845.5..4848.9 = 13.1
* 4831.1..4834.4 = 12.6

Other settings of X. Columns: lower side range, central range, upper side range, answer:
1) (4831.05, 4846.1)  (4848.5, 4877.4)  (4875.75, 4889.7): 0.9 angstroms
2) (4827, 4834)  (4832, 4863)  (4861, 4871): -1.7 angstroms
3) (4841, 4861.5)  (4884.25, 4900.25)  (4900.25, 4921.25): 0.7 angstroms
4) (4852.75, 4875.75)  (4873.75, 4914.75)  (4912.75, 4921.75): -1.7 angstroms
